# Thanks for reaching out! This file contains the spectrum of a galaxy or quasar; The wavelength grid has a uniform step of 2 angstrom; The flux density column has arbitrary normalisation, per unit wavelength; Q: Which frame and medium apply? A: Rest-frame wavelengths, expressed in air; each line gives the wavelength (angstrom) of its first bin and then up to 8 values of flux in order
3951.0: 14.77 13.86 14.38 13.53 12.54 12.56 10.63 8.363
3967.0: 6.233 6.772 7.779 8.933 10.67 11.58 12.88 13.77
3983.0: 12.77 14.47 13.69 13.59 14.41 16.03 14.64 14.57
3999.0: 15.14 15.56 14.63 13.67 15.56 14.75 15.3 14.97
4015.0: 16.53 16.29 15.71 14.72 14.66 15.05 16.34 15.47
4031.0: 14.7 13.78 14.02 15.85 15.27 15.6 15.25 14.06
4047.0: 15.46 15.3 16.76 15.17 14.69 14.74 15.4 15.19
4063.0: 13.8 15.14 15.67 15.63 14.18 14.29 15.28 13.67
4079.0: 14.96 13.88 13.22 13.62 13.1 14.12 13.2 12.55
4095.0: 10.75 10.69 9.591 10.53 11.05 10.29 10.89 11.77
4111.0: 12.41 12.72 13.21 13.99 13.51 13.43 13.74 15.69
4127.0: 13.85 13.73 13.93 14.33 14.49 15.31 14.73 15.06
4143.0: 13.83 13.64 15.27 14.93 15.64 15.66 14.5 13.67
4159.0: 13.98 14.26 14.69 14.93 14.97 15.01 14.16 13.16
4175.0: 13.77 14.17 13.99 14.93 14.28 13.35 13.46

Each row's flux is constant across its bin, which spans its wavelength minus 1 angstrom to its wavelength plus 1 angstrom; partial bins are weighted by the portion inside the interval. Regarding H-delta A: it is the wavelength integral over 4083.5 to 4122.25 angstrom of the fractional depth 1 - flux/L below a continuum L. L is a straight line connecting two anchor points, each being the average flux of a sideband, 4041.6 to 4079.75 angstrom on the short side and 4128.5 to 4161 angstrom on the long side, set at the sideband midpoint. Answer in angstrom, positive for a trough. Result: 6.7 angstrom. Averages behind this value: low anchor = 15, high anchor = 14.5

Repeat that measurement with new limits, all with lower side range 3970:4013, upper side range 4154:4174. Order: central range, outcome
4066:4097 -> 0.4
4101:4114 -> 2.4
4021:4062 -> -4.0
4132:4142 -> -0.4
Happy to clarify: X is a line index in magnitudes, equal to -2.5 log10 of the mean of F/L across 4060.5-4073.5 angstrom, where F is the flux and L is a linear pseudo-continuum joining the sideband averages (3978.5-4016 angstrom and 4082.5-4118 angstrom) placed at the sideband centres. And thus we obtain -0.154 mag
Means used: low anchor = 14.6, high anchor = 12.1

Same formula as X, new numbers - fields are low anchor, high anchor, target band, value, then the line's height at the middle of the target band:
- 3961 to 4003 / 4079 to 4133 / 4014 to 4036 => -0.22 mag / 12.4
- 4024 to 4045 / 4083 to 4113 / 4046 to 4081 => -0.11 mag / 13.6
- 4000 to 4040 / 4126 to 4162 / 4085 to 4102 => 0.23 mag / 14.8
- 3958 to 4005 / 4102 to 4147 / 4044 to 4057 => -0.18 mag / 12.9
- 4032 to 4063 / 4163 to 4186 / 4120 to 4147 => 0.01 mag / 14.5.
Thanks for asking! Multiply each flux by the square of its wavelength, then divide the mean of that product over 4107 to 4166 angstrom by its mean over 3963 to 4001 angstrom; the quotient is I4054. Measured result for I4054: 1.3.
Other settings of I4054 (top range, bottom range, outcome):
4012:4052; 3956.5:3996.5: 1.33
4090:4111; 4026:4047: 0.77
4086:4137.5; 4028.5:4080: 0.88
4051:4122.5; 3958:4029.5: 1.05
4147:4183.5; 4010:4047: 1.02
